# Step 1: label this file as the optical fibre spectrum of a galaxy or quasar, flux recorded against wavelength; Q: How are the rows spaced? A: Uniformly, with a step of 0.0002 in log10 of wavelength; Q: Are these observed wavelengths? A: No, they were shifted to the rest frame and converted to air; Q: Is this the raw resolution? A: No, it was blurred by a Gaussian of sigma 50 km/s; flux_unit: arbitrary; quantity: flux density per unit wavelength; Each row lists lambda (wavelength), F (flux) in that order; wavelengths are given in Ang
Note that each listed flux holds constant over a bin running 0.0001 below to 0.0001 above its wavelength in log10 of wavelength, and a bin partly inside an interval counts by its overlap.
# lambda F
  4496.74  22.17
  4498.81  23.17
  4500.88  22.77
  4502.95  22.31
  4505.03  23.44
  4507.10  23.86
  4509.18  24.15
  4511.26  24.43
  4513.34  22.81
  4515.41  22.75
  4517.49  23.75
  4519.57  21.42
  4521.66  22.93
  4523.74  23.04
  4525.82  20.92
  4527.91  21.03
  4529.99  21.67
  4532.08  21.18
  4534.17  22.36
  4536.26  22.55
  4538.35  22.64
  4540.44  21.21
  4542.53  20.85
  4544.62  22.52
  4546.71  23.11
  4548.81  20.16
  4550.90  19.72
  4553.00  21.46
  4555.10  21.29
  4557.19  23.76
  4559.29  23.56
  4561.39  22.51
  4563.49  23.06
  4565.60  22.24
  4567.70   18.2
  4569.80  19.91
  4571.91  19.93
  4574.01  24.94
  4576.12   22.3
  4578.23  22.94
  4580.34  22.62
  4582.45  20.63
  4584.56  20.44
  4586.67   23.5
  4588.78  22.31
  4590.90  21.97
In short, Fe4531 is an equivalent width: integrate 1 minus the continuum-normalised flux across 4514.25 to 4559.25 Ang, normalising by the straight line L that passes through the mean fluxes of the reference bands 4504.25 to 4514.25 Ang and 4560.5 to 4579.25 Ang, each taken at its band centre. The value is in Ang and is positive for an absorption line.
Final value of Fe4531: 1.75 Ang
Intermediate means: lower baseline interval 23.7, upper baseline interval 21.8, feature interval 22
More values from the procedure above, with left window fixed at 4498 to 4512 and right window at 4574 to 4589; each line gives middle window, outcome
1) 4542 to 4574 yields 1.46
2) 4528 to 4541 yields 0.62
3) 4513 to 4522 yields 0.21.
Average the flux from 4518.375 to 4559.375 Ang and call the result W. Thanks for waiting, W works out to 21.8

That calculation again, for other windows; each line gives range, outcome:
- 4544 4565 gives 22.1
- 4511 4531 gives 22.4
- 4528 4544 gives 21.8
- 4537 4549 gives 21.9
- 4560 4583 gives 21.8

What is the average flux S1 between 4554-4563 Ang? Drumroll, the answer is 22.8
